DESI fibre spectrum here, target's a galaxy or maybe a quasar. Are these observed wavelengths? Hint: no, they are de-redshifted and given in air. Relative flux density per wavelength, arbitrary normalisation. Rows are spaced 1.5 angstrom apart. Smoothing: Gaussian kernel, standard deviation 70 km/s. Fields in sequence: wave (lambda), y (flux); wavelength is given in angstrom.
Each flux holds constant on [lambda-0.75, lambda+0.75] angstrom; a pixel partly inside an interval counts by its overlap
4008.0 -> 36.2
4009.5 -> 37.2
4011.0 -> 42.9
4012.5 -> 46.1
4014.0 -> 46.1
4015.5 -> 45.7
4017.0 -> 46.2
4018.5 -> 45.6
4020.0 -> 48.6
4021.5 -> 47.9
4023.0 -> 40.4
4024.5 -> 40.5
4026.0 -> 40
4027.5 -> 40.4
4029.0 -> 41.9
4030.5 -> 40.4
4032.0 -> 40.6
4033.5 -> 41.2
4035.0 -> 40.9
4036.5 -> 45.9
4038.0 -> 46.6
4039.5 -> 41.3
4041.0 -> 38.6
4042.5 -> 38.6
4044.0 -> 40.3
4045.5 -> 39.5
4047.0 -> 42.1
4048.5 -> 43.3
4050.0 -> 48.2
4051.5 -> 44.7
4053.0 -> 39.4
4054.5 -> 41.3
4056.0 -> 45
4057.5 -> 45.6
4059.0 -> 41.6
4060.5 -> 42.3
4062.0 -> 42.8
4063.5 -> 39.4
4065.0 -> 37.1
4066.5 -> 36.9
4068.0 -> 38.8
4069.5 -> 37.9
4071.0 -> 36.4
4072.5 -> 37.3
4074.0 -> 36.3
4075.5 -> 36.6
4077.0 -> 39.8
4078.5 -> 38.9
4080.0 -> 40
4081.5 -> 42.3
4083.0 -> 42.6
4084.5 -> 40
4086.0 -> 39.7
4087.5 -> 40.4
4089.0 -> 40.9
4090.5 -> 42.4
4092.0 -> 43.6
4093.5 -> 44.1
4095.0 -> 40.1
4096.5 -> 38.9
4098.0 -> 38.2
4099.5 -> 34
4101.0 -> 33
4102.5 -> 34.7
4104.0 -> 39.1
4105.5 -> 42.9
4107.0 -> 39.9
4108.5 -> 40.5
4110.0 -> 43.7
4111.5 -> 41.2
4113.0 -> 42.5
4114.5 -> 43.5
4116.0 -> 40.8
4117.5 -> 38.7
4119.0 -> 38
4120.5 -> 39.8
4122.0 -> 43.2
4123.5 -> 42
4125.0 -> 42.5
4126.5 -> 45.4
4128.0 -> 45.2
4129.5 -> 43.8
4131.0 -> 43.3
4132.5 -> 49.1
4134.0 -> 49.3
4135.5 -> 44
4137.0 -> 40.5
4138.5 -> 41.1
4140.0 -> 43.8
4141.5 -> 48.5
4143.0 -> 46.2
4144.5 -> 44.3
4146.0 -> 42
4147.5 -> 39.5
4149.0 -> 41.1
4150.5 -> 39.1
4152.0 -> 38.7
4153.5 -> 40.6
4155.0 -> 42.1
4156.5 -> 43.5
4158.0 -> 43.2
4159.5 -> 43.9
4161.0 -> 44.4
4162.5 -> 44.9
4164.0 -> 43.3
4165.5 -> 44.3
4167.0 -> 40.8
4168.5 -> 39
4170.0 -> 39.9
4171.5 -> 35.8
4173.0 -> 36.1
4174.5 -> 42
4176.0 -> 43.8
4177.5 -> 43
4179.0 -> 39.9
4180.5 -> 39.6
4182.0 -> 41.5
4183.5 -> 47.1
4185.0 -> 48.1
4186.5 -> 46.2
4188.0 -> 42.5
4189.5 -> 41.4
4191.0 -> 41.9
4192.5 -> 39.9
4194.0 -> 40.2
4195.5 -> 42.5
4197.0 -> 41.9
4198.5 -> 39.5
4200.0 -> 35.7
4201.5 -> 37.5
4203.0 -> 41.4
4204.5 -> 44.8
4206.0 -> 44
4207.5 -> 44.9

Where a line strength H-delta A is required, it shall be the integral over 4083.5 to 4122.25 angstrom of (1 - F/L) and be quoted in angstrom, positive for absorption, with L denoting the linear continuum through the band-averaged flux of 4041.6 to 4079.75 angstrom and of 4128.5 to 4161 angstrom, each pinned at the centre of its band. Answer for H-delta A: 1.6 angstrom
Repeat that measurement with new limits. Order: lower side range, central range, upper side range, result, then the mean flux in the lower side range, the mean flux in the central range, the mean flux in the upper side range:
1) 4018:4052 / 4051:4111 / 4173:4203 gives 3.2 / 42.5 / 40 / 41.6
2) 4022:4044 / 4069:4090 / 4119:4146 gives 1.6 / 41.3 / 39.3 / 44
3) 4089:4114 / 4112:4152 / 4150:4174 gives -2.2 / 40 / 42.9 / 41.3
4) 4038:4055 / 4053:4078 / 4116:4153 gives 1.4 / 41.8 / 39.7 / 42.8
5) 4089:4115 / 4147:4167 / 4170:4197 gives -0.4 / 40.1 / 42.2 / 41.8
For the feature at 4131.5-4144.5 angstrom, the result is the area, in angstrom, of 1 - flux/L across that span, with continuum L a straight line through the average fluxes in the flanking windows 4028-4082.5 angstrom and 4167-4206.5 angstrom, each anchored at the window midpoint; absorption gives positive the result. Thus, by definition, -1.3 angstrom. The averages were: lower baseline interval 40.8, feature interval 45.2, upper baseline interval 41.3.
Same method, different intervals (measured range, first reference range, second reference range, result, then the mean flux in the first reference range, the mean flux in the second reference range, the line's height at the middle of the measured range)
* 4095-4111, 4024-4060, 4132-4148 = 1.8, 42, 44.4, 43.5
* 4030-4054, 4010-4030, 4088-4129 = 0.6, 43.9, 40.7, 43.1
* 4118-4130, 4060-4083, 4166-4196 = -0.6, 38.9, 41.6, 40.2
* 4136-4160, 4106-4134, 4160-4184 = -0.2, 42.6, 41.6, 42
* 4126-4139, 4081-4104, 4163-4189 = -1.3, 39.6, 42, 40.7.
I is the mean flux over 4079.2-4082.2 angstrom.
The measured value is 41.1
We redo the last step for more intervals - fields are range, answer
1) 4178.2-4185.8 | 43.3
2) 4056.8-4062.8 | 43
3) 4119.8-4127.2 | 42.6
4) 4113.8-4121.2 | 40.1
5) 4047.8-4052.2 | 45.4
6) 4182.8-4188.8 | 45.9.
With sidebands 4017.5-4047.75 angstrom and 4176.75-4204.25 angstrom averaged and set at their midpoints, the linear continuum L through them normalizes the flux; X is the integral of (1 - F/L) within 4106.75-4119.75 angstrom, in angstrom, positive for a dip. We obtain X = 0.3 angstrom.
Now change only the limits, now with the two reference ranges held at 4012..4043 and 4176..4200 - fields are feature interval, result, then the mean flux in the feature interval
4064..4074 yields 1.3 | 37.4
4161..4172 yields 0.2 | 41.5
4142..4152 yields 0.1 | 41.9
